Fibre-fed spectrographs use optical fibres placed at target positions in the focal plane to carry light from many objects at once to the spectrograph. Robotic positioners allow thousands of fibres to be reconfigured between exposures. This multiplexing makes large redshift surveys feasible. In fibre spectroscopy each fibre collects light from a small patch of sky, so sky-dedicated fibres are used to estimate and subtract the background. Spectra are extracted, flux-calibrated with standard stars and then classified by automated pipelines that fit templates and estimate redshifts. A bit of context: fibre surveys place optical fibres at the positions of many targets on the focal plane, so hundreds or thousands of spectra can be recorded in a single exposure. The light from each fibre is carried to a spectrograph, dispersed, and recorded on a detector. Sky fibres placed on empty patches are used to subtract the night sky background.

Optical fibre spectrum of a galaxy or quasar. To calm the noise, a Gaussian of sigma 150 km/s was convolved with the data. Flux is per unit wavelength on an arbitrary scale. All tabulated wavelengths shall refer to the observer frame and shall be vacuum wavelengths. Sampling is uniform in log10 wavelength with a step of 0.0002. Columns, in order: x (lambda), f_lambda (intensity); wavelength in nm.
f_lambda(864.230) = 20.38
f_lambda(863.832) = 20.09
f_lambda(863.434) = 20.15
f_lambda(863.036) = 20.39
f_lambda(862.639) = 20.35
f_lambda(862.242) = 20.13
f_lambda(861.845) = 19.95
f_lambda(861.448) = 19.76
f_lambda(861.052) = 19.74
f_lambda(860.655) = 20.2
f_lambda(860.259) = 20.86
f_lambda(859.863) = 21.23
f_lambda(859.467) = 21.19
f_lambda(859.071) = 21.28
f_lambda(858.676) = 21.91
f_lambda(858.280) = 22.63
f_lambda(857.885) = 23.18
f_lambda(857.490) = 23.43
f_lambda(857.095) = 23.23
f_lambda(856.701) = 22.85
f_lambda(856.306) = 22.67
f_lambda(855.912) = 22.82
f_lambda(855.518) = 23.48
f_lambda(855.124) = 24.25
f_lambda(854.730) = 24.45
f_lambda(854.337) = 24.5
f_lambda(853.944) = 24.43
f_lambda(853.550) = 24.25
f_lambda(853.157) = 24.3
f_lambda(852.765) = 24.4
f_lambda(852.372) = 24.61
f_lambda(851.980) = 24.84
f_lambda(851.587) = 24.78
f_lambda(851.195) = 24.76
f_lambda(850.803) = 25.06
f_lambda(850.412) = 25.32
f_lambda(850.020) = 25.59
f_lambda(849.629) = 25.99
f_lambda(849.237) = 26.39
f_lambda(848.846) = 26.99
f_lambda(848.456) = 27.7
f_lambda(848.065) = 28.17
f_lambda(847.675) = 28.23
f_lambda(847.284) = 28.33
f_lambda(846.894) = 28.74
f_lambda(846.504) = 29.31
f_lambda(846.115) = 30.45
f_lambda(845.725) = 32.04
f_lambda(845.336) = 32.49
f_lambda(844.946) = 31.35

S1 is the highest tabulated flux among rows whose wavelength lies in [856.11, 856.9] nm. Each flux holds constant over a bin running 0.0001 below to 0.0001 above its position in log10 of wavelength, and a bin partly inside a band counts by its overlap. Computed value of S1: 22.85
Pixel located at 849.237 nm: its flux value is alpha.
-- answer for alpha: 26.39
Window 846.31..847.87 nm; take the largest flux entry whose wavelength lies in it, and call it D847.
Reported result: 29.31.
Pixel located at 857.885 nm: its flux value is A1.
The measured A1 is 23.18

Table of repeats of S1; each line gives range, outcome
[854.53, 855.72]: 24.45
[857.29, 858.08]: 23.43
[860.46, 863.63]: 20.39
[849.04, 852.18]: 26.39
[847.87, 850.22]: 28.17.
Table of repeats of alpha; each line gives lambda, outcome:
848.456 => 27.7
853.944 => 24.43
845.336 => 32.49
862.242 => 20.13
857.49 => 23.43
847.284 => 28.33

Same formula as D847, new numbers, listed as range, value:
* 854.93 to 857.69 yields 24.25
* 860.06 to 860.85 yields 20.86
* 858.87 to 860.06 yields 21.28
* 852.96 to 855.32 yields 24.5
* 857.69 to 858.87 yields 23.18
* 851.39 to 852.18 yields 24.84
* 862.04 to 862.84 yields 20.35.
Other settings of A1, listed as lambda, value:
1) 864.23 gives 20.38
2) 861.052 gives 19.74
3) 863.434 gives 20.15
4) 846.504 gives 29.31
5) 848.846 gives 26.99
